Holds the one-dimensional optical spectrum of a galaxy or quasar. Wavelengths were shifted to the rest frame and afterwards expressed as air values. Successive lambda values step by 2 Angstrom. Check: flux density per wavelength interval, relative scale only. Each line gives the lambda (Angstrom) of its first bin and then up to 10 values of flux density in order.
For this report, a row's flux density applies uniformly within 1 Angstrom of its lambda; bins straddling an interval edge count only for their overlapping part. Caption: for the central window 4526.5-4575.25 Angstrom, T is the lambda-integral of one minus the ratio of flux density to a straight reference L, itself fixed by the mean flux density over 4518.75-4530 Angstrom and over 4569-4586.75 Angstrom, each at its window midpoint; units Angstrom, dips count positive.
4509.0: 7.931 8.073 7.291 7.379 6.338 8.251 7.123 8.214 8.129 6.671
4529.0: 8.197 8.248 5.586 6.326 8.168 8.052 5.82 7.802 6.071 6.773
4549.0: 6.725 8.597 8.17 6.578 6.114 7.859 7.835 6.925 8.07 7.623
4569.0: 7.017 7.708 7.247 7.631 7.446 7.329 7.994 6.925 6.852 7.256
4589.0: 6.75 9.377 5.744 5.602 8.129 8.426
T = 1.8 Angstrom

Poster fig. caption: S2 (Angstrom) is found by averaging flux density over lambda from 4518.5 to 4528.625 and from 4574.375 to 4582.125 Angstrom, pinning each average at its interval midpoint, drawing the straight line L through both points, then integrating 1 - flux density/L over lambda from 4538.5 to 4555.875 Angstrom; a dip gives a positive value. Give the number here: 1.1 Angstrom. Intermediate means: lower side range 7.68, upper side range 7.59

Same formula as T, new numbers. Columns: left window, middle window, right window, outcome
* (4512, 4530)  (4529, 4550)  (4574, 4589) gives 1.22 Angstrom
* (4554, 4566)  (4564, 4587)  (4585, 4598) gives -0.82 Angstrom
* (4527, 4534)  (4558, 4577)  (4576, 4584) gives -0.42 Angstrom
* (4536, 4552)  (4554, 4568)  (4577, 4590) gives -0.11 Angstrom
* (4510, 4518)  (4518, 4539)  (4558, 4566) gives -0.36 Angstrom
